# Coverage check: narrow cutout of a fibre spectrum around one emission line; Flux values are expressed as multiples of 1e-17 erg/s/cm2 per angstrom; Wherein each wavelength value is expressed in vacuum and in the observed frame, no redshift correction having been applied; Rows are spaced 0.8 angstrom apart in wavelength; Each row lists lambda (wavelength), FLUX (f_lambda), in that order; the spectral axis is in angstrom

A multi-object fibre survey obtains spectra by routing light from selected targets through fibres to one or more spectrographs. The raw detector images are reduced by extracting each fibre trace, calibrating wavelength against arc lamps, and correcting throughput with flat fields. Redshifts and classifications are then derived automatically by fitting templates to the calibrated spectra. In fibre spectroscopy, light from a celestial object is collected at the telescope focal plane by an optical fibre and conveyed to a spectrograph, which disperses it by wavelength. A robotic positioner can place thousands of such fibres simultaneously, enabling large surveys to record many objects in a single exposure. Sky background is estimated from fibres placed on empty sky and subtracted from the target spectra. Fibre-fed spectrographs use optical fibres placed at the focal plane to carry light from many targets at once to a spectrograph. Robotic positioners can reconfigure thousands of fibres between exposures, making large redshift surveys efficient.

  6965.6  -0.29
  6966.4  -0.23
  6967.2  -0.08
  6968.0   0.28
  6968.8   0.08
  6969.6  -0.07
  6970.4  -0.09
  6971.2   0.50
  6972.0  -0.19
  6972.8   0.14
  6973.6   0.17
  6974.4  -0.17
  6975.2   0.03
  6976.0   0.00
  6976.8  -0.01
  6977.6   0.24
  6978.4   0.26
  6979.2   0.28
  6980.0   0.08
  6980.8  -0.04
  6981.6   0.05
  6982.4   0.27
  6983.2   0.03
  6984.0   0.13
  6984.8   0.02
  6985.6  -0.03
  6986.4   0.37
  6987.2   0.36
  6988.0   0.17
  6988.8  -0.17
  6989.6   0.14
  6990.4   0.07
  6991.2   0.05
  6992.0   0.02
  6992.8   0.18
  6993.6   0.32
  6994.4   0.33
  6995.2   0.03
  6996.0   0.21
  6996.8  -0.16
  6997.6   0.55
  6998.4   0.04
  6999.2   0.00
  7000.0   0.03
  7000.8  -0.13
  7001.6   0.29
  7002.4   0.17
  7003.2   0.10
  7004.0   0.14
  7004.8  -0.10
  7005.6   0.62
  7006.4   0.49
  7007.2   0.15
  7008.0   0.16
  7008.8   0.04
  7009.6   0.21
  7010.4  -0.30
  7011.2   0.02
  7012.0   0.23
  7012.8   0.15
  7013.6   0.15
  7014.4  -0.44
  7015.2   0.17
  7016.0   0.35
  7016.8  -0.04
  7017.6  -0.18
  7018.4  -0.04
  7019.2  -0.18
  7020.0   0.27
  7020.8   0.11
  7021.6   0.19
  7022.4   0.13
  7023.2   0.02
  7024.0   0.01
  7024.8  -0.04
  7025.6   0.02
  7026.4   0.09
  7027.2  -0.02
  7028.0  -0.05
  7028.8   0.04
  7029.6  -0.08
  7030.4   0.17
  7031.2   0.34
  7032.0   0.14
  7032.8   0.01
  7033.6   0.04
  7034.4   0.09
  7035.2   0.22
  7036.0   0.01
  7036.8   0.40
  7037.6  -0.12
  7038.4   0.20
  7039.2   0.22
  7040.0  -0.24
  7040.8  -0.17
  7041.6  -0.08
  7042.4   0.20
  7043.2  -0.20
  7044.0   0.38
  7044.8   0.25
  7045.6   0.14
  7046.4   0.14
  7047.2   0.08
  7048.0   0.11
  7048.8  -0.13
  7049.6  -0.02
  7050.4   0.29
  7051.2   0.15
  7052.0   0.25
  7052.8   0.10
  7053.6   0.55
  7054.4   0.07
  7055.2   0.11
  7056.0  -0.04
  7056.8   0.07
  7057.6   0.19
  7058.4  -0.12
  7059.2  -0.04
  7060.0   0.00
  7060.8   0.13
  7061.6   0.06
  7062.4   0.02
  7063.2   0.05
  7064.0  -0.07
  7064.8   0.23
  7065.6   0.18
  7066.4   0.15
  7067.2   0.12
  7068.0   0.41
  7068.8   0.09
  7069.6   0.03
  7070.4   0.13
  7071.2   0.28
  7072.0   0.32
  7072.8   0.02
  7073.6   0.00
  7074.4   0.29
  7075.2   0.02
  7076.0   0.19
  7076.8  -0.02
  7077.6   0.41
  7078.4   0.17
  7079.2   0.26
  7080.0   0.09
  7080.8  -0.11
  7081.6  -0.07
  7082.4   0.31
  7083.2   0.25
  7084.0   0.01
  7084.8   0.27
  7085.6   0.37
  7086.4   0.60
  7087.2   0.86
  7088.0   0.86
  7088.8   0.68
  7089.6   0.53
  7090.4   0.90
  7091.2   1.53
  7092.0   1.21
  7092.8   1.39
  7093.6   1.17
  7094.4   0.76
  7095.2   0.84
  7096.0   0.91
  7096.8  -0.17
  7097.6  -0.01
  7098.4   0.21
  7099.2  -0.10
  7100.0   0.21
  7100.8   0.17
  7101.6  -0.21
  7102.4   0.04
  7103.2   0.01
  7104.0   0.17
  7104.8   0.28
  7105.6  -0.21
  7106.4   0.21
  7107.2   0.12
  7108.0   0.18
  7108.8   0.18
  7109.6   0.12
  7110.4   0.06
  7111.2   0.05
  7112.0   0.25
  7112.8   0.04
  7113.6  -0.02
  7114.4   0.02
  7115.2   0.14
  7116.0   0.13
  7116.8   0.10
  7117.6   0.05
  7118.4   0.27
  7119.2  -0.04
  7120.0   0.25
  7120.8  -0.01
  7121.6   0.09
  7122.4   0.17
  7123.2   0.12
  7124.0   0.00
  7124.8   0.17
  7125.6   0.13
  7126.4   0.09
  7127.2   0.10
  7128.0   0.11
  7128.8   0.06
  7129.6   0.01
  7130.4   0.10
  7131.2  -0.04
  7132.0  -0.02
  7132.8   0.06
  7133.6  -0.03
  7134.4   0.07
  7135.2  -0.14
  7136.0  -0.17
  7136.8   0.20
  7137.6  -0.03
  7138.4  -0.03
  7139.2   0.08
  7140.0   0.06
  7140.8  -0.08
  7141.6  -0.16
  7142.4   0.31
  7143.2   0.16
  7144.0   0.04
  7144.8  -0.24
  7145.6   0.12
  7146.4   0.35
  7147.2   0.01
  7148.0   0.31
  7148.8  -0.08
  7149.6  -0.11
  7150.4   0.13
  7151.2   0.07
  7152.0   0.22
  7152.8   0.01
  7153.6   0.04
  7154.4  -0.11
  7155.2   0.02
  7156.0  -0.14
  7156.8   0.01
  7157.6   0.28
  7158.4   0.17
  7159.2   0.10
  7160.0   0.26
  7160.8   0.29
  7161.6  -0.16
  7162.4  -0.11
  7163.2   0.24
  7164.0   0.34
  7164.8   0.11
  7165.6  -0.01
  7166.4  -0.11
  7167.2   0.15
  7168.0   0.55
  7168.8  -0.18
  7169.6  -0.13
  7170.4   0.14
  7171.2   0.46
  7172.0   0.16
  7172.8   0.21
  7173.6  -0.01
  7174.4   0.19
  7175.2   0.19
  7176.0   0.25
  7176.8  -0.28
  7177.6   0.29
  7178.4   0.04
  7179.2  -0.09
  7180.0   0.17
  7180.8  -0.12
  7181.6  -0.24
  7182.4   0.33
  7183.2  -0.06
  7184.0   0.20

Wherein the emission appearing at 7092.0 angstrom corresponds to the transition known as [O II] 3727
